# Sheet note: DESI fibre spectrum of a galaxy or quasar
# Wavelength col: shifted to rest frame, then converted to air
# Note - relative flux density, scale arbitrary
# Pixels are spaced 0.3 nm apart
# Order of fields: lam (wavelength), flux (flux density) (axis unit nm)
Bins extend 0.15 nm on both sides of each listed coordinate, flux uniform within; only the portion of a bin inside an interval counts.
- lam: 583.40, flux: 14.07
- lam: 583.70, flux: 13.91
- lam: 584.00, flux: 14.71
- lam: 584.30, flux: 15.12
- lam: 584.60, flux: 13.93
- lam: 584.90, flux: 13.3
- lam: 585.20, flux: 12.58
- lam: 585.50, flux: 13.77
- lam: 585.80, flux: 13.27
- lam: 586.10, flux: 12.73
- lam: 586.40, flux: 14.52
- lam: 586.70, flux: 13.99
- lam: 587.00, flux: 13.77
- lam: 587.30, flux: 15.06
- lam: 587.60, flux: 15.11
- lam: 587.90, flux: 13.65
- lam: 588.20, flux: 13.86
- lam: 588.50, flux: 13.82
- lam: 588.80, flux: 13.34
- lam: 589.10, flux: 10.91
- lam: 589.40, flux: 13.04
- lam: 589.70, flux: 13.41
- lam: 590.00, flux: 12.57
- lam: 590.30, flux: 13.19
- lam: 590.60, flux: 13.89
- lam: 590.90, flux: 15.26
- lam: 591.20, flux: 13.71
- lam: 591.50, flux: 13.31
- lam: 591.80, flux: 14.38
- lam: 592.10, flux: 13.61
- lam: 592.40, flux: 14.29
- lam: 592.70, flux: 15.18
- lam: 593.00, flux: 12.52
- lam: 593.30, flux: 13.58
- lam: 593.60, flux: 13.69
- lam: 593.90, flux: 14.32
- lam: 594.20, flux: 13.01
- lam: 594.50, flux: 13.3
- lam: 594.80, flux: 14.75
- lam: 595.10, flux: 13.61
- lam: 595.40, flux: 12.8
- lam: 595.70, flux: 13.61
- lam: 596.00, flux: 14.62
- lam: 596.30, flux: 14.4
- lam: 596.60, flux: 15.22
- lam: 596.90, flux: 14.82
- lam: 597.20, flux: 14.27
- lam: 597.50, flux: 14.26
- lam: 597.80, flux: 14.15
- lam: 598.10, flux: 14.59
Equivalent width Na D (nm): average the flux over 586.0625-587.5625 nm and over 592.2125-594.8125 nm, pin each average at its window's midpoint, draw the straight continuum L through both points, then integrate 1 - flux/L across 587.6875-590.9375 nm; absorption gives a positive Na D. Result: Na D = 0.17 nm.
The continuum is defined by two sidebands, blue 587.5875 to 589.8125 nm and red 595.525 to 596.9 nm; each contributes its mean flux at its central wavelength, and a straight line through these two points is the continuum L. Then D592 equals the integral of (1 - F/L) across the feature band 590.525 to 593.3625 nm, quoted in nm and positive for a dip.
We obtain -0.04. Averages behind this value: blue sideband 13.3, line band 14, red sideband 14.5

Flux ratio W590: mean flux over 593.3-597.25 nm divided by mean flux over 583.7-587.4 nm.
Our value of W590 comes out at 1.01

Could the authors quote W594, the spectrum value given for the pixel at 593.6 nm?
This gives 13.69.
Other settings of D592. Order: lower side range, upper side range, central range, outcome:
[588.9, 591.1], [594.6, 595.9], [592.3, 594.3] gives -0.04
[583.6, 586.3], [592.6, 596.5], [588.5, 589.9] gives 0.10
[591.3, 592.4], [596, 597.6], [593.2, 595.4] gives 0.08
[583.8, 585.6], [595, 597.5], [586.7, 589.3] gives 0.05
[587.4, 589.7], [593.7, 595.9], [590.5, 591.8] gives -0.05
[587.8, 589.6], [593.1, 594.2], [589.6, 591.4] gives -0.05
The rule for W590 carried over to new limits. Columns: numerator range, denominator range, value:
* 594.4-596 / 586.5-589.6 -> 1.00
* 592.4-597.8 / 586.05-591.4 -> 1.02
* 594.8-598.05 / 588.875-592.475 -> 1.06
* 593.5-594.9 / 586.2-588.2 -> 0.97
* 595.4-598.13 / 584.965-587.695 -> 1.04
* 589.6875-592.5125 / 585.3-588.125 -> 0.99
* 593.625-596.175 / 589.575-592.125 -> 1.00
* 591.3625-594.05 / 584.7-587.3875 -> 1.02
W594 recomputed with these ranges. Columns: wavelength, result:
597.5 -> 14.26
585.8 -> 13.27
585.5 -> 13.77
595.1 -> 13.61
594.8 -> 14.75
